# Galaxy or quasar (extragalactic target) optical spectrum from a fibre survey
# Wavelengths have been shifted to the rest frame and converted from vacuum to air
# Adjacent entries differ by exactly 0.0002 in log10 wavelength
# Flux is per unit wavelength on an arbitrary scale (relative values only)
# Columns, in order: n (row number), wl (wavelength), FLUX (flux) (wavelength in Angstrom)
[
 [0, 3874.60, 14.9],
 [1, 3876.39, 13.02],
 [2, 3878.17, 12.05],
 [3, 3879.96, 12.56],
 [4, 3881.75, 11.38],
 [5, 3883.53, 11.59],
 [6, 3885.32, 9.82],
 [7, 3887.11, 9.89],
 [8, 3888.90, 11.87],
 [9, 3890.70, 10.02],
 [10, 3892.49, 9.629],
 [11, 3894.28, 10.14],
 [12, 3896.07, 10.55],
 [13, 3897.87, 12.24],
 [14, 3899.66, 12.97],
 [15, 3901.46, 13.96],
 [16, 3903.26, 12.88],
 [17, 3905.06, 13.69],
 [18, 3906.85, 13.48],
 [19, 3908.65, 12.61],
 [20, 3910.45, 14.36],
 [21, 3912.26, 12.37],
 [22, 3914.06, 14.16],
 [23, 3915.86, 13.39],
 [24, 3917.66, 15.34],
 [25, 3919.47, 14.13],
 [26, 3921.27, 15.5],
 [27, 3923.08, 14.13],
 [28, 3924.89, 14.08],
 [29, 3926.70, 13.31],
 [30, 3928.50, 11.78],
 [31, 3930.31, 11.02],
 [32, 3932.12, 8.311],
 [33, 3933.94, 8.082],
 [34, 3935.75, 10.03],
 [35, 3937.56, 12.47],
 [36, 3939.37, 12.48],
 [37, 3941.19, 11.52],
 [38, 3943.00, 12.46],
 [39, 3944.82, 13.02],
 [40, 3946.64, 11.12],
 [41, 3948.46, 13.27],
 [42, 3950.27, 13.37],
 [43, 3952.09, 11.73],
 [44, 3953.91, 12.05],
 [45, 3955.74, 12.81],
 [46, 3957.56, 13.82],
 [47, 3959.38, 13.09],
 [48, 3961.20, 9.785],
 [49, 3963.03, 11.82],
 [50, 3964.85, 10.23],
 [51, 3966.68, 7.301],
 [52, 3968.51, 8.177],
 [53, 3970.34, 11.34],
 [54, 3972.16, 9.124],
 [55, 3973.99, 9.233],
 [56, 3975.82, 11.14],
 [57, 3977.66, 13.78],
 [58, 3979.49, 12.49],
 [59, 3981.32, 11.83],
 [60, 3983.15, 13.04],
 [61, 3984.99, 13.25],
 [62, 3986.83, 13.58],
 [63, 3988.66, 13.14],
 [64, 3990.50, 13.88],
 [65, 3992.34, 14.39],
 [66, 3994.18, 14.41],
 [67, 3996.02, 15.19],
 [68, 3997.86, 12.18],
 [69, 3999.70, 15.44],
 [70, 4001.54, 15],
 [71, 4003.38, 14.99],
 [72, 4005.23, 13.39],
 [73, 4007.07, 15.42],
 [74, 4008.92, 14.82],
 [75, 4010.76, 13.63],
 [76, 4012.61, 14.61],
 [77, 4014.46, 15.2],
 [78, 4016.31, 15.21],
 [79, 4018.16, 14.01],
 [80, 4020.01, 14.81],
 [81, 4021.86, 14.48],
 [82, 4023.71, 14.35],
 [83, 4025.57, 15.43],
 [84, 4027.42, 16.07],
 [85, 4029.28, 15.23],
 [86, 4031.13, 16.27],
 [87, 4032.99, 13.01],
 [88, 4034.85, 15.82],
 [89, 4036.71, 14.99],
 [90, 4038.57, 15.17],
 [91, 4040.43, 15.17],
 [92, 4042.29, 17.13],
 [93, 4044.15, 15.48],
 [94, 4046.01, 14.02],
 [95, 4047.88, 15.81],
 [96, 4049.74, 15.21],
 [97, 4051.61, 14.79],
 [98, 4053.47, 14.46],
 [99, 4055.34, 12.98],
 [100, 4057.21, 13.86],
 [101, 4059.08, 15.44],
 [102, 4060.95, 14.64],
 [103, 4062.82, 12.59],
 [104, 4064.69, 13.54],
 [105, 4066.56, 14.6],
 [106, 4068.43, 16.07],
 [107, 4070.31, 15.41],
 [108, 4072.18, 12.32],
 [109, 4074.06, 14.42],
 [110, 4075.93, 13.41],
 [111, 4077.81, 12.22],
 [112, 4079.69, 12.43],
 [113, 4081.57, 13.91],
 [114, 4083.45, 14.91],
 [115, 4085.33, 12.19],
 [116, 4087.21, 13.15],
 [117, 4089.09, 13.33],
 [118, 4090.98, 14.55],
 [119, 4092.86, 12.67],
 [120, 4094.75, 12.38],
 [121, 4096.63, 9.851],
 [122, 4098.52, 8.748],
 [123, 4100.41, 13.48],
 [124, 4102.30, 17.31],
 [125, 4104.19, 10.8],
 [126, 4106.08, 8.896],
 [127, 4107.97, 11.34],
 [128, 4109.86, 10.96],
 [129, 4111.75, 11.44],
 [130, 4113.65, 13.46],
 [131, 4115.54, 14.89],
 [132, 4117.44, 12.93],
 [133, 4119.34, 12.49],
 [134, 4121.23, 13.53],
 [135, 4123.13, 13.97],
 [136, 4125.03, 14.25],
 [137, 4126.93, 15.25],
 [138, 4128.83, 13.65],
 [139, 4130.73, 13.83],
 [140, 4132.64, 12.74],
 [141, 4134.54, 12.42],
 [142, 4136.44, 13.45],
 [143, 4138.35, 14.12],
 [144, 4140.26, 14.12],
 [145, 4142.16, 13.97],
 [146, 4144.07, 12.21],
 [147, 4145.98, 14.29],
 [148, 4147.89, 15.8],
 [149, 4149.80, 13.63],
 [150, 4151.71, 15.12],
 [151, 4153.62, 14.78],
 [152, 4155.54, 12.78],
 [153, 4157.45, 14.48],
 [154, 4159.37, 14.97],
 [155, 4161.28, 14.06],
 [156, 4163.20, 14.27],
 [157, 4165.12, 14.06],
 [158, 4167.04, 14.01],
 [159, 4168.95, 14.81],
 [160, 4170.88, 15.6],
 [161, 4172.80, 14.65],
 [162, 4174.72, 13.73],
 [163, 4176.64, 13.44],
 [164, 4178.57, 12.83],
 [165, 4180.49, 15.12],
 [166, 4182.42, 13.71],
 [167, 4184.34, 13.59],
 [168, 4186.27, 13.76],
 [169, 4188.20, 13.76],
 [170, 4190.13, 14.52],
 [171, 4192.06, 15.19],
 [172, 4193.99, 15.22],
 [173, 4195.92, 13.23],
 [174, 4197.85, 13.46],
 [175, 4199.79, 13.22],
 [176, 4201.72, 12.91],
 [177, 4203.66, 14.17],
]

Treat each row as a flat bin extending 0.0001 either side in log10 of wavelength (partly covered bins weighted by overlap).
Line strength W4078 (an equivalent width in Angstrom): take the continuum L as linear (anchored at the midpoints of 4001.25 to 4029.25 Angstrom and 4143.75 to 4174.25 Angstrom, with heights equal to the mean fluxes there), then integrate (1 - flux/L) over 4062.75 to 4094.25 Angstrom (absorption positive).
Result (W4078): 2.1 Angstrom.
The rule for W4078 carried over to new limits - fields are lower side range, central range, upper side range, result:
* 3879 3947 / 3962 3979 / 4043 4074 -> 3.6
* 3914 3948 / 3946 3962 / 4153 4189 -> 0.2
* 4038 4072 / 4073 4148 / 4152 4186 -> 7.3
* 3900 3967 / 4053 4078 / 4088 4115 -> -3.8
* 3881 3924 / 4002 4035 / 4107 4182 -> -4.2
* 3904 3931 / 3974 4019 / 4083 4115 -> -2.8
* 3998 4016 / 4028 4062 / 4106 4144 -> -2.0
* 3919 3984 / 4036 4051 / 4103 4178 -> -3.2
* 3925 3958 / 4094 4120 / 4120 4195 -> 2.9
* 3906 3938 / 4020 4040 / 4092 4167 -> -3.2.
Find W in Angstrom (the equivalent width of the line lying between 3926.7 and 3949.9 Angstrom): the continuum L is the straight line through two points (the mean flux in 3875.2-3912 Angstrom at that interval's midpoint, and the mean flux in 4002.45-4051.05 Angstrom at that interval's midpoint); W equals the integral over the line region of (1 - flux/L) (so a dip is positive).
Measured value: 2.8 Angstrom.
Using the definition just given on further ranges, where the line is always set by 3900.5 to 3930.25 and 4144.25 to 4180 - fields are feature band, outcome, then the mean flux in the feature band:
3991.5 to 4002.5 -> -0.48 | 14.4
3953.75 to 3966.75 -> 2.03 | 11.6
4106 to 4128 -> 1.87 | 12.9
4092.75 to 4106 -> 2.03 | 11.9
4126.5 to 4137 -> 0.52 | 13.5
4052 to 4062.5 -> -0.16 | 14.2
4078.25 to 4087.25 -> 0.50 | 13.3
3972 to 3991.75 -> 2.02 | 12.4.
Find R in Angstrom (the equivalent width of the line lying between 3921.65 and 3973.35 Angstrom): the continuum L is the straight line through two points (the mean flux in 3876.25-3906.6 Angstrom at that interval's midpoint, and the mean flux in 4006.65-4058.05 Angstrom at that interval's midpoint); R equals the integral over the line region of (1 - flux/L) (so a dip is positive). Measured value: 5.6 Angstrom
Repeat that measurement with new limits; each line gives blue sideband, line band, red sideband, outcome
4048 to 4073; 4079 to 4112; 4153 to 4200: 4.4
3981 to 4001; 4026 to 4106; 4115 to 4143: -1.6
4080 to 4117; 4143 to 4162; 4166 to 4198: -0.9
